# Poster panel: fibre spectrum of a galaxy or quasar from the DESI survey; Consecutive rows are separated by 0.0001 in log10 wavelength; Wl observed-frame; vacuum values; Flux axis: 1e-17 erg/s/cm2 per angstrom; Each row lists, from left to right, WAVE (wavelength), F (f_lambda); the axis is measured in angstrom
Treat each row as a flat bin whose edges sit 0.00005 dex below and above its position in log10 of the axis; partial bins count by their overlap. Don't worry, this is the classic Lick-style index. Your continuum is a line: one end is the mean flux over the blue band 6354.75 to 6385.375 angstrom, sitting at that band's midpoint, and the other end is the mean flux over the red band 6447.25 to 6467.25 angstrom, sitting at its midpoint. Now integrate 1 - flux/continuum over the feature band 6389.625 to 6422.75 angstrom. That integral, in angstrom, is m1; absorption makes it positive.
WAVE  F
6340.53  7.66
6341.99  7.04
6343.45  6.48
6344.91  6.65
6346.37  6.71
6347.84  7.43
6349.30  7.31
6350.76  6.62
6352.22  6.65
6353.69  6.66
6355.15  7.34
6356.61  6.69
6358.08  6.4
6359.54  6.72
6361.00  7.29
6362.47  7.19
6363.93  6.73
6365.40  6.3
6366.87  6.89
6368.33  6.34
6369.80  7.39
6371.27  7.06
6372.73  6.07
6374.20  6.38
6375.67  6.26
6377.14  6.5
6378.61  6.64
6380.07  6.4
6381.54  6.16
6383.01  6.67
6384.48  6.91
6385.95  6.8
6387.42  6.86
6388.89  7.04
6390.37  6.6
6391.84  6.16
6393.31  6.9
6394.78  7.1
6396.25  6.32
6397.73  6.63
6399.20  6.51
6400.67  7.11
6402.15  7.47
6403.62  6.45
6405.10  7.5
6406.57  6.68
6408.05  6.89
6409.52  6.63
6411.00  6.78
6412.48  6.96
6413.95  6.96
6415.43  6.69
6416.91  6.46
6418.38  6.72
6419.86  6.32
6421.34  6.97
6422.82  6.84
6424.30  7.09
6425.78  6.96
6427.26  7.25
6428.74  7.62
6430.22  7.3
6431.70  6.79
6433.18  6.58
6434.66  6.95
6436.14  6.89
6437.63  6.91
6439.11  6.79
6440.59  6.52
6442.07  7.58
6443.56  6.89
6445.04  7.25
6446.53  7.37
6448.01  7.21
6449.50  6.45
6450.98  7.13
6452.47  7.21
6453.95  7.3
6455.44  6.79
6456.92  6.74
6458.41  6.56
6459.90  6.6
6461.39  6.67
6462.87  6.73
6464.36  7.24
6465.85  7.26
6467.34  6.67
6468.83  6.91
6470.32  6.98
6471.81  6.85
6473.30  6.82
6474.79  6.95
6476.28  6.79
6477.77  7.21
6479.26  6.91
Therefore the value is 0.03 angstrom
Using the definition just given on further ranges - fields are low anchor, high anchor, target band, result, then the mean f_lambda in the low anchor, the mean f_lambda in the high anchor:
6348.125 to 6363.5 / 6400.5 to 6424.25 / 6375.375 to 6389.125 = 0.5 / 6.9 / 6.84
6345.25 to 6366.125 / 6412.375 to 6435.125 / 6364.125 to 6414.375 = 1.2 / 6.86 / 6.9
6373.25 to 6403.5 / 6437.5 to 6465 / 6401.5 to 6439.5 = -0.5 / 6.66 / 6.95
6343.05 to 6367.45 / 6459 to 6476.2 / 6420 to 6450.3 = -0.6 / 6.83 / 6.87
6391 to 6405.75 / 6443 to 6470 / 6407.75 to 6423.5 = 0.2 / 6.81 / 6.94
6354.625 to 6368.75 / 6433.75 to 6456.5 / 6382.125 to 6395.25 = 0.2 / 6.79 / 7.01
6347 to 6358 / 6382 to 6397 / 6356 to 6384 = 0.8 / 6.92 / 6.72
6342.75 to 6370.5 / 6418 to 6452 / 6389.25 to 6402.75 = 0.3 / 6.83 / 6.98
